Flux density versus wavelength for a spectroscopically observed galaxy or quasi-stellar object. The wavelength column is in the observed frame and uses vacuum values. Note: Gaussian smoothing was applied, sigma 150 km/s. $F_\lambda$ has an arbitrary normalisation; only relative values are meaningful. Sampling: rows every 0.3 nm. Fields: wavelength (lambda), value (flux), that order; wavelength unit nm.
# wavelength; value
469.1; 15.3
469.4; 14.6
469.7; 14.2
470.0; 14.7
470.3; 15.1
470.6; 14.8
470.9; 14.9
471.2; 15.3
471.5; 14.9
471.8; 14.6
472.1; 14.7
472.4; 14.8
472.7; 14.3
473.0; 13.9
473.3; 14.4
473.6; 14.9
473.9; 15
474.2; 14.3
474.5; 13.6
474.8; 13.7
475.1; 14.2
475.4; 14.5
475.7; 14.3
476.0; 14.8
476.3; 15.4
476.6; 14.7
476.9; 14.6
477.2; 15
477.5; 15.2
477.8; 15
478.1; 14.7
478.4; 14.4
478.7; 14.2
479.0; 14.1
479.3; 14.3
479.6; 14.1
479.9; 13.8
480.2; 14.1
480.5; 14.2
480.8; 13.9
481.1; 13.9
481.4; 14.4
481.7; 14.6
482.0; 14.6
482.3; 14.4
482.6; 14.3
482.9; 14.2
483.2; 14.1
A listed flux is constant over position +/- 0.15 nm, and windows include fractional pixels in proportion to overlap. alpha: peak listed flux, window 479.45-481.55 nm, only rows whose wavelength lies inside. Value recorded 14.4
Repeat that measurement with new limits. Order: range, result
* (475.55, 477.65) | 15.4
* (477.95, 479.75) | 14.7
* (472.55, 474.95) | 15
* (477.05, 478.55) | 15.2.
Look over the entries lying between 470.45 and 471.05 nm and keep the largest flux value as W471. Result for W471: 14.9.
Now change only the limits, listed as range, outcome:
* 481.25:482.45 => 14.6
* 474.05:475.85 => 14.5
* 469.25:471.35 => 15.3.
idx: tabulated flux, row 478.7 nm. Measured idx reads 14.2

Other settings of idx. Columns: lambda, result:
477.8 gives 15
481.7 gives 14.6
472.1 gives 14.7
